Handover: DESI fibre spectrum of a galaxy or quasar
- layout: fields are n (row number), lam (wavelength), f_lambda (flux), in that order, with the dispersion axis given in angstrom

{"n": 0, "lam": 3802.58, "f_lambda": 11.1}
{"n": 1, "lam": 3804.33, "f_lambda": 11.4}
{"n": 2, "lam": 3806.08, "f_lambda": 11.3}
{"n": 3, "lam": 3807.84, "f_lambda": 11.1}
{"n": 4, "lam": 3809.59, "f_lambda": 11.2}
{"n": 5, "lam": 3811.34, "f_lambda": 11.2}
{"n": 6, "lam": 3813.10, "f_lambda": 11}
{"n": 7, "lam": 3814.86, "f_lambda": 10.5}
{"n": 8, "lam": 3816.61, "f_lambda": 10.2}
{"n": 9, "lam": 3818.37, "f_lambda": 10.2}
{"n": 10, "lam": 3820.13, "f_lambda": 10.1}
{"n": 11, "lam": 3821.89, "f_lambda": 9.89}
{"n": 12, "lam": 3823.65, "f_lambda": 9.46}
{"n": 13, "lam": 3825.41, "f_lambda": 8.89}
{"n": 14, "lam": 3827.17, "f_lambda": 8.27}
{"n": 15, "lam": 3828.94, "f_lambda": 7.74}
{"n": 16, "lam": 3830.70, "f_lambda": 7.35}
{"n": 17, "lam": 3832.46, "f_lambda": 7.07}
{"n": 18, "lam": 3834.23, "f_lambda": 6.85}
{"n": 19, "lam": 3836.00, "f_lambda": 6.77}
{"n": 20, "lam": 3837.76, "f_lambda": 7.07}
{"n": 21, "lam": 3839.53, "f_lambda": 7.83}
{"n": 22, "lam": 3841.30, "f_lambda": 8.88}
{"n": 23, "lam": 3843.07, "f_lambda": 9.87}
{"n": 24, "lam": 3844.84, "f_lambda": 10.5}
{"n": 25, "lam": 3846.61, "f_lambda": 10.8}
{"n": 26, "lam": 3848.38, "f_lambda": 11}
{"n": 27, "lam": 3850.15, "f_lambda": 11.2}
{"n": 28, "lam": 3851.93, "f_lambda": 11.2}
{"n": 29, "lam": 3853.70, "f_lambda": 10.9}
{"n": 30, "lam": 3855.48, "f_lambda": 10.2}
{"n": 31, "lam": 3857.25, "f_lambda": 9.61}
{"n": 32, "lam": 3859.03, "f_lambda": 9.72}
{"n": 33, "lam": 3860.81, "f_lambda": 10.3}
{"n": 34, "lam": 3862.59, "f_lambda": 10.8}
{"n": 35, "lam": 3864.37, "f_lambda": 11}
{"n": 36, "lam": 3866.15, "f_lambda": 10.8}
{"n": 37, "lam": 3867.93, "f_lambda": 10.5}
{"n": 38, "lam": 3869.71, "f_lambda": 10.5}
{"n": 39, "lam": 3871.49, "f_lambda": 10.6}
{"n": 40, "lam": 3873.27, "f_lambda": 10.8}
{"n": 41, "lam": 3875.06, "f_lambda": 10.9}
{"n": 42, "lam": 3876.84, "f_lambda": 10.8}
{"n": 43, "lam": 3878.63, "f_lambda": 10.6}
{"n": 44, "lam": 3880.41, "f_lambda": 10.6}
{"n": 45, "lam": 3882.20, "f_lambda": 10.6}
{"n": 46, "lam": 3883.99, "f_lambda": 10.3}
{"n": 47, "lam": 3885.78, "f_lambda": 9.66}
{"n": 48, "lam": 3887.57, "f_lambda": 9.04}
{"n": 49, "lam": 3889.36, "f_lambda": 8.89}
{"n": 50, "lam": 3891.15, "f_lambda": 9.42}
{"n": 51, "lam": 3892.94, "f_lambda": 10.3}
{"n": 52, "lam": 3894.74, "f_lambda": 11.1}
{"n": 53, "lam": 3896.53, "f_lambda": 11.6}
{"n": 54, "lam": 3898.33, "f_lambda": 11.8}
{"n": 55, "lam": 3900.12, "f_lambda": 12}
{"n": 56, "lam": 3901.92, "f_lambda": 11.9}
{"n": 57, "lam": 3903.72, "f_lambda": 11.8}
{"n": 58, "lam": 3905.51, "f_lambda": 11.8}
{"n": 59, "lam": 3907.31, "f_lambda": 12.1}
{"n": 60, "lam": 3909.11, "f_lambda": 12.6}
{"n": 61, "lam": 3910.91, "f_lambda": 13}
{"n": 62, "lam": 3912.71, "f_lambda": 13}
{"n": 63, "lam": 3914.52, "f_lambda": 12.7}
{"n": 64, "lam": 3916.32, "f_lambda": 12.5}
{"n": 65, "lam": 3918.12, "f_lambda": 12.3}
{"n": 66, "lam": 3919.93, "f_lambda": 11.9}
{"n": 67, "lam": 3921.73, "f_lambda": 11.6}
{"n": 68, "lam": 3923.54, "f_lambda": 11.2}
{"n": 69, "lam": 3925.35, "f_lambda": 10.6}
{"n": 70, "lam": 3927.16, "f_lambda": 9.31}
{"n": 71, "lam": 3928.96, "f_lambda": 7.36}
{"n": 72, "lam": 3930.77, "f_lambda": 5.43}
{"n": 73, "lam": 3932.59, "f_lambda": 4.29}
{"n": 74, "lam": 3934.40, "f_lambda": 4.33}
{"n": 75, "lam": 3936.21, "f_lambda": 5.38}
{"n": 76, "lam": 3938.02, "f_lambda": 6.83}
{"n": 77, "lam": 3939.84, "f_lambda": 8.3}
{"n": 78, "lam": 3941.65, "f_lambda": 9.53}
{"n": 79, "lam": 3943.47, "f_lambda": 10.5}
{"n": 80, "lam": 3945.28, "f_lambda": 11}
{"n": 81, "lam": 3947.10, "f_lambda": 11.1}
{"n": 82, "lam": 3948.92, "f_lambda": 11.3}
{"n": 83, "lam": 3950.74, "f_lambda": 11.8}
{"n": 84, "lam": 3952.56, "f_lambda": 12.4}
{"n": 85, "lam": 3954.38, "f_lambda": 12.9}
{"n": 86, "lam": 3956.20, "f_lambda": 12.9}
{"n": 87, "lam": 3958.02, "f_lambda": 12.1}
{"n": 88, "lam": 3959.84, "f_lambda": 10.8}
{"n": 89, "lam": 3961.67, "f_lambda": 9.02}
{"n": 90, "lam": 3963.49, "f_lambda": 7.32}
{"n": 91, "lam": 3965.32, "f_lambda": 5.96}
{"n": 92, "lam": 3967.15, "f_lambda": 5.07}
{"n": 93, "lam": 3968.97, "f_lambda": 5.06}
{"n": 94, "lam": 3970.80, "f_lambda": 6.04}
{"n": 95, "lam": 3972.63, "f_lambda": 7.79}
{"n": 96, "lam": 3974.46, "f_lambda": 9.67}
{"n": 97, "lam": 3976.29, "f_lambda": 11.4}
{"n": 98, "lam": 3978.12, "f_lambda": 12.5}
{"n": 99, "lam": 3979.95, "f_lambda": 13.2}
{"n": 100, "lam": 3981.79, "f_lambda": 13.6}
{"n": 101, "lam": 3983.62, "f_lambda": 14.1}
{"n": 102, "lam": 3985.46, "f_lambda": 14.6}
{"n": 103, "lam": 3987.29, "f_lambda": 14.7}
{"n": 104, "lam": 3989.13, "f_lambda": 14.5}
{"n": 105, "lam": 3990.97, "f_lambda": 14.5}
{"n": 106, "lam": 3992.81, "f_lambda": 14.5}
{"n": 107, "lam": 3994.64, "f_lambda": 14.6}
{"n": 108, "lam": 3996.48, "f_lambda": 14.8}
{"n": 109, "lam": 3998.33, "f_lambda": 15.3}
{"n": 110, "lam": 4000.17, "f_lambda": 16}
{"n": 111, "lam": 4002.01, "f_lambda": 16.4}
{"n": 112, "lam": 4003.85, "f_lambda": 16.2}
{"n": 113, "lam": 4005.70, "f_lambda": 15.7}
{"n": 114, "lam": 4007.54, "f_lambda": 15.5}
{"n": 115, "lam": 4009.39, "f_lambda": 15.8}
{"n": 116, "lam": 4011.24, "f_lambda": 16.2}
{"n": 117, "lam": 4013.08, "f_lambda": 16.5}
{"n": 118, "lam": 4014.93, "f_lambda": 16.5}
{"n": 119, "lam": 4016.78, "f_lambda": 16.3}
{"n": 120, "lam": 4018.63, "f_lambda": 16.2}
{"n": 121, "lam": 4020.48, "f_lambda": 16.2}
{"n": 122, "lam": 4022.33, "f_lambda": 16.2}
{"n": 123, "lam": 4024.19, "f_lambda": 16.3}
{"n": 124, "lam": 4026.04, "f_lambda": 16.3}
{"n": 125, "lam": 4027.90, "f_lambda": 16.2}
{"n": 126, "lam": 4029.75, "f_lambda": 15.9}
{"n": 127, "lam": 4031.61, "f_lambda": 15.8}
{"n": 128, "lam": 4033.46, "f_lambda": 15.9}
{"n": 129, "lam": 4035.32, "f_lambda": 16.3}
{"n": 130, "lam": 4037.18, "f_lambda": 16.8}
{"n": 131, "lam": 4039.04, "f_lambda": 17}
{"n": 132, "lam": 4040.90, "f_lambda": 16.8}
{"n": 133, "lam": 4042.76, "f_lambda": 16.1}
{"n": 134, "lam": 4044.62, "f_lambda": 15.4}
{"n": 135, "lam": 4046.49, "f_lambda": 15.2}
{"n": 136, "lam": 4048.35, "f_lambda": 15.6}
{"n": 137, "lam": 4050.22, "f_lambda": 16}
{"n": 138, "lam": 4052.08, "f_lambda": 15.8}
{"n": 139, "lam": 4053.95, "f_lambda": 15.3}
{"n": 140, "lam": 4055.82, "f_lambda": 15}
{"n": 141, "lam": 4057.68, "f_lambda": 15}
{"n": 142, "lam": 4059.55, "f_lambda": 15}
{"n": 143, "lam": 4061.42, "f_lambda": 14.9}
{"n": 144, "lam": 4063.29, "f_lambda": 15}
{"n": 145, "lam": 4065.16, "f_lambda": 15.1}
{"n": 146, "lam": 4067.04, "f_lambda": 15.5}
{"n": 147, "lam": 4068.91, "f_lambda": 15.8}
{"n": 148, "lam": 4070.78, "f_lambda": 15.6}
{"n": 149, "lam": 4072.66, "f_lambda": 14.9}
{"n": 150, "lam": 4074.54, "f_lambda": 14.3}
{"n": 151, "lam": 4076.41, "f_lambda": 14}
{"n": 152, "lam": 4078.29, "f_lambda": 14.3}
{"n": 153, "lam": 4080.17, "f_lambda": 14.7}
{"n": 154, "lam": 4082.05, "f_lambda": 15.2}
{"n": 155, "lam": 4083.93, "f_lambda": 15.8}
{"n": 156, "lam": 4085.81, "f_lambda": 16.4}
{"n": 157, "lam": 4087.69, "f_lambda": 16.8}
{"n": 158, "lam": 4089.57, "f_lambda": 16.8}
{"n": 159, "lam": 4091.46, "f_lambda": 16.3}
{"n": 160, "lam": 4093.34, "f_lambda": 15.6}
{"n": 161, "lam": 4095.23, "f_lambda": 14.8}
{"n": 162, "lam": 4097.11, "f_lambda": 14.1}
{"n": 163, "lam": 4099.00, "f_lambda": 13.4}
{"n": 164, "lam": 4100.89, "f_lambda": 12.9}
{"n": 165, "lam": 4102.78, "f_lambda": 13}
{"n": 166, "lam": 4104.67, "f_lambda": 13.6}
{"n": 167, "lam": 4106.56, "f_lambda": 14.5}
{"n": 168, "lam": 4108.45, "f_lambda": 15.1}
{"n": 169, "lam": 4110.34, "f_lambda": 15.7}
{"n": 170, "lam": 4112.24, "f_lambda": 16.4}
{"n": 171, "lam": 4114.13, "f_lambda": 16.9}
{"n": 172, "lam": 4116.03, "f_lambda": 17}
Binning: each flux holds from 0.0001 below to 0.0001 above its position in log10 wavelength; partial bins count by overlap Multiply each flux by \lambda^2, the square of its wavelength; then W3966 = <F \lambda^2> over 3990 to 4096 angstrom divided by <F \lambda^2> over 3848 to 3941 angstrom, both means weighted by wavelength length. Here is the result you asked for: 1.64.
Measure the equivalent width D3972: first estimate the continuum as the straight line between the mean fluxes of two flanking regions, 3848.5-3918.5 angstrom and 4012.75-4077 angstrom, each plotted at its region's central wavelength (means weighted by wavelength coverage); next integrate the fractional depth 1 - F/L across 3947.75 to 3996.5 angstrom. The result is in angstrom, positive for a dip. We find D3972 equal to 8.3 angstrom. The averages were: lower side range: 11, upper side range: 15.7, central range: 11.3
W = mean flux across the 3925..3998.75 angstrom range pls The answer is 10.4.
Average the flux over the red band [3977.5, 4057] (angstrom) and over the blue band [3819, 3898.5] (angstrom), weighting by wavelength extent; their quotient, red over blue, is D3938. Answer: 1.6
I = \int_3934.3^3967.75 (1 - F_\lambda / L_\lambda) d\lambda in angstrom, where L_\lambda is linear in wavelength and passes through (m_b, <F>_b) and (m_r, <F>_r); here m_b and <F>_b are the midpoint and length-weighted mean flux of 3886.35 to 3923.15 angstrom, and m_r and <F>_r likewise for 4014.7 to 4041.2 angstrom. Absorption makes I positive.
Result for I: 9.47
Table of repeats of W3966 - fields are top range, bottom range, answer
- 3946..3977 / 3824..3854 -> 1.14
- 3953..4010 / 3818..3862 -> 1.43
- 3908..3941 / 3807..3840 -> 1.11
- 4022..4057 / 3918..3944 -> 2.00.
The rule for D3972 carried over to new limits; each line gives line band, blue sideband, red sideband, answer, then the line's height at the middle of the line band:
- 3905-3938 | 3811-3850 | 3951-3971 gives -2.66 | 9.22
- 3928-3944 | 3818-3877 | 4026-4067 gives 7.20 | 12.3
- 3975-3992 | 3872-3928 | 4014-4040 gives 1.11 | 14.5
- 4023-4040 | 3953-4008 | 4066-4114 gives -3.45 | 13.5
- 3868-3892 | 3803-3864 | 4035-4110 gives 1.28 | 10.8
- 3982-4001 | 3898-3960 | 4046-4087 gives -3.04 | 12.7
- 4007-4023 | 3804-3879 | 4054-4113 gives -3.07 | 13.6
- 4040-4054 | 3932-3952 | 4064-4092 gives -1.93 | 13.9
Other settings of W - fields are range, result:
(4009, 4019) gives 16.3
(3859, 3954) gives 10.4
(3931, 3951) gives 8.37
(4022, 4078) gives 15.6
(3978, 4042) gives 15.6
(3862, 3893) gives 10.3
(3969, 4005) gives 13.2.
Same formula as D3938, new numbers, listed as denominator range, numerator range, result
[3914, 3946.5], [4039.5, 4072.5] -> 1.69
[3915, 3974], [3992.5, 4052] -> 1.73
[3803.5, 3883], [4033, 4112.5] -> 1.53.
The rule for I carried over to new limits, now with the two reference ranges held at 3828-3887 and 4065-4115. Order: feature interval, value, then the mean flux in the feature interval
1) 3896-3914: -2.16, 12.2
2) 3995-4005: -2.02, 15.7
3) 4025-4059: -4.65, 15.9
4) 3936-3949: 2.69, 9.32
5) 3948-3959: -0.22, 12.2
